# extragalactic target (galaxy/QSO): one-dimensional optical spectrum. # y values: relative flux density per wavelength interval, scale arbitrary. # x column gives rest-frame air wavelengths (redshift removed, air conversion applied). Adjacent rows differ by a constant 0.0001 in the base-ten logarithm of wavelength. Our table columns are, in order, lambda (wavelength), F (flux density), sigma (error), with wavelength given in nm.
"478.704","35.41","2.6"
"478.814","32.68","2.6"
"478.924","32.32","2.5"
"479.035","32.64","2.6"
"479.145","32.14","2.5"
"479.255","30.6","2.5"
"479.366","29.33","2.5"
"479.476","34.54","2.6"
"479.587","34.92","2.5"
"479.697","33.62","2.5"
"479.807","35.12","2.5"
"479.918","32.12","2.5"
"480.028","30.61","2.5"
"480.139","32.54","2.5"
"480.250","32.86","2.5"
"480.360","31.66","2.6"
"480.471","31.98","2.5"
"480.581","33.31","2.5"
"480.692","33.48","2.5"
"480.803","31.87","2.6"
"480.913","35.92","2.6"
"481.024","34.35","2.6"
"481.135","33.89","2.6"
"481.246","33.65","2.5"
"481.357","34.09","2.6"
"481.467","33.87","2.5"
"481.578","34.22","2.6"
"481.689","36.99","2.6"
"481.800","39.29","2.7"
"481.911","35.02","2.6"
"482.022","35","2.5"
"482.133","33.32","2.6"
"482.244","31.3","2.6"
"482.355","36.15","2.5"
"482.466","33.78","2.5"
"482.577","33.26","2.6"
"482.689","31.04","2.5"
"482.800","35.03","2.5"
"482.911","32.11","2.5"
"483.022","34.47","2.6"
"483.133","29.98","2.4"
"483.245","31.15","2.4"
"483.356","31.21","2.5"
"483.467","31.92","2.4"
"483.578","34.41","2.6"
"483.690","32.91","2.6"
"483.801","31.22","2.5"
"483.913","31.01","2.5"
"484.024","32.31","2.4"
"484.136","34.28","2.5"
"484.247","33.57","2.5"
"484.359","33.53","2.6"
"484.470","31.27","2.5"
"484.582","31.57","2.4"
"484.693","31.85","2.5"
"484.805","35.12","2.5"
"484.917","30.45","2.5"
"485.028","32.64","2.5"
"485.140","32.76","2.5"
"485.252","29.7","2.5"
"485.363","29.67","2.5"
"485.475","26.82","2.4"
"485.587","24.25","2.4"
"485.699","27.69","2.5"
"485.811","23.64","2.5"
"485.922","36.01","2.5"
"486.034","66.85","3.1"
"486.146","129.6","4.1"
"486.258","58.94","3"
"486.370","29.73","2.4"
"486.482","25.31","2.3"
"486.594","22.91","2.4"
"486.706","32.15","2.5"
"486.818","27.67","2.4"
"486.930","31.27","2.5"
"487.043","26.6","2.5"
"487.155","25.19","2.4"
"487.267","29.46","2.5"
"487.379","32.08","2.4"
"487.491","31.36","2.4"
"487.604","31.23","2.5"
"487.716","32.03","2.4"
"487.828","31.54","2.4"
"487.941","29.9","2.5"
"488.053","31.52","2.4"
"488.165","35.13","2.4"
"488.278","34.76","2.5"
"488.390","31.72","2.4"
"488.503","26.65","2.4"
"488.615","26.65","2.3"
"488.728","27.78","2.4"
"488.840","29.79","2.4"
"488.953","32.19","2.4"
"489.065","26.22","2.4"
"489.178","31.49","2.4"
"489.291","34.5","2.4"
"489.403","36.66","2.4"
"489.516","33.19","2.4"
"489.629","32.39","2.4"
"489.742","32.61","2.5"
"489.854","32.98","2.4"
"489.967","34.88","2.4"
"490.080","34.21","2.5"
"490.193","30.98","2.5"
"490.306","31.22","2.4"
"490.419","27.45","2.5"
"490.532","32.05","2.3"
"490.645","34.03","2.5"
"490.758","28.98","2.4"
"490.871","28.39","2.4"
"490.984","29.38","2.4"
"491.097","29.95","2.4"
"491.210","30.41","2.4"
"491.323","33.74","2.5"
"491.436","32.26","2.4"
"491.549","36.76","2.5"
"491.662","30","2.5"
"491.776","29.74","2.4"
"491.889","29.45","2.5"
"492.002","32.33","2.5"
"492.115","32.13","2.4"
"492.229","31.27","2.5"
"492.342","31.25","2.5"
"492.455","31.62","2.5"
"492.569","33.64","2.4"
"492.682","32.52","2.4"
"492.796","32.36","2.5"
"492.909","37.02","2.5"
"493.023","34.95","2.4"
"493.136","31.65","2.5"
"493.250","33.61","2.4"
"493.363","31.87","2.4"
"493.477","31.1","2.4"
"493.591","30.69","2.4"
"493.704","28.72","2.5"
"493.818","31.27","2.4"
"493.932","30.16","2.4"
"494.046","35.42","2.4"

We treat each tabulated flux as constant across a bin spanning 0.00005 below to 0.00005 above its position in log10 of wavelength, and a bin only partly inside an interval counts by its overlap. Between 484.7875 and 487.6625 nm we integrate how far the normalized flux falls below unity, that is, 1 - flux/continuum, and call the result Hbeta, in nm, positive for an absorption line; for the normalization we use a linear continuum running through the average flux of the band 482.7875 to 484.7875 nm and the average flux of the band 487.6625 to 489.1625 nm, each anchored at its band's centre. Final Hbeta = -0.40 nm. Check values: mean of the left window 32.4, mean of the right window 30.5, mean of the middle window 35.7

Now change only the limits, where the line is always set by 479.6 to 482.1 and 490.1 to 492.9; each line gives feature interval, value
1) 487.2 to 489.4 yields 0.085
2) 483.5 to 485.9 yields 0.143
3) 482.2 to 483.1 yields 0.004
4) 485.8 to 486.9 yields -0.444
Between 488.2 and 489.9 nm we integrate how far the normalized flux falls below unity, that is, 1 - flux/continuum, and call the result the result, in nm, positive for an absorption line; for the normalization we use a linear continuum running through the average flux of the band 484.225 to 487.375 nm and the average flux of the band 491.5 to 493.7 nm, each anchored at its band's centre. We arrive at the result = 0.13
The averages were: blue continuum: 35.5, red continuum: 32.2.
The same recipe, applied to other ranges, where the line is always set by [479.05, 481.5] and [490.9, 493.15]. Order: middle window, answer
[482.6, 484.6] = 0.02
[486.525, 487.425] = 0.12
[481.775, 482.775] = -0.04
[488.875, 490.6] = 0.00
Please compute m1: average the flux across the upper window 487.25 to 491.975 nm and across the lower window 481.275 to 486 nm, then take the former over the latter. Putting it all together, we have 0.96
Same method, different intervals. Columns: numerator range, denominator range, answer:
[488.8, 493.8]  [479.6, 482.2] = 0.94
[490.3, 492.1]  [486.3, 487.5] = 1.08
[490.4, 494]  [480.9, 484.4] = 0.94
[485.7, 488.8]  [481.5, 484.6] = 1.07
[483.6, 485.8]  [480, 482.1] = 0.91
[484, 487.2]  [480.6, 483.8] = 1.06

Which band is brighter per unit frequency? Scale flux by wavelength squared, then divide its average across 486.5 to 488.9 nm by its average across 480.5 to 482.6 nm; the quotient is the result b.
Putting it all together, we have 0.9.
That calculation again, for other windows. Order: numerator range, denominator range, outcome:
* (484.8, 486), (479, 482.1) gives 0.92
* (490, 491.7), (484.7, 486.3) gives 0.78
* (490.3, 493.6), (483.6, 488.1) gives 0.95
